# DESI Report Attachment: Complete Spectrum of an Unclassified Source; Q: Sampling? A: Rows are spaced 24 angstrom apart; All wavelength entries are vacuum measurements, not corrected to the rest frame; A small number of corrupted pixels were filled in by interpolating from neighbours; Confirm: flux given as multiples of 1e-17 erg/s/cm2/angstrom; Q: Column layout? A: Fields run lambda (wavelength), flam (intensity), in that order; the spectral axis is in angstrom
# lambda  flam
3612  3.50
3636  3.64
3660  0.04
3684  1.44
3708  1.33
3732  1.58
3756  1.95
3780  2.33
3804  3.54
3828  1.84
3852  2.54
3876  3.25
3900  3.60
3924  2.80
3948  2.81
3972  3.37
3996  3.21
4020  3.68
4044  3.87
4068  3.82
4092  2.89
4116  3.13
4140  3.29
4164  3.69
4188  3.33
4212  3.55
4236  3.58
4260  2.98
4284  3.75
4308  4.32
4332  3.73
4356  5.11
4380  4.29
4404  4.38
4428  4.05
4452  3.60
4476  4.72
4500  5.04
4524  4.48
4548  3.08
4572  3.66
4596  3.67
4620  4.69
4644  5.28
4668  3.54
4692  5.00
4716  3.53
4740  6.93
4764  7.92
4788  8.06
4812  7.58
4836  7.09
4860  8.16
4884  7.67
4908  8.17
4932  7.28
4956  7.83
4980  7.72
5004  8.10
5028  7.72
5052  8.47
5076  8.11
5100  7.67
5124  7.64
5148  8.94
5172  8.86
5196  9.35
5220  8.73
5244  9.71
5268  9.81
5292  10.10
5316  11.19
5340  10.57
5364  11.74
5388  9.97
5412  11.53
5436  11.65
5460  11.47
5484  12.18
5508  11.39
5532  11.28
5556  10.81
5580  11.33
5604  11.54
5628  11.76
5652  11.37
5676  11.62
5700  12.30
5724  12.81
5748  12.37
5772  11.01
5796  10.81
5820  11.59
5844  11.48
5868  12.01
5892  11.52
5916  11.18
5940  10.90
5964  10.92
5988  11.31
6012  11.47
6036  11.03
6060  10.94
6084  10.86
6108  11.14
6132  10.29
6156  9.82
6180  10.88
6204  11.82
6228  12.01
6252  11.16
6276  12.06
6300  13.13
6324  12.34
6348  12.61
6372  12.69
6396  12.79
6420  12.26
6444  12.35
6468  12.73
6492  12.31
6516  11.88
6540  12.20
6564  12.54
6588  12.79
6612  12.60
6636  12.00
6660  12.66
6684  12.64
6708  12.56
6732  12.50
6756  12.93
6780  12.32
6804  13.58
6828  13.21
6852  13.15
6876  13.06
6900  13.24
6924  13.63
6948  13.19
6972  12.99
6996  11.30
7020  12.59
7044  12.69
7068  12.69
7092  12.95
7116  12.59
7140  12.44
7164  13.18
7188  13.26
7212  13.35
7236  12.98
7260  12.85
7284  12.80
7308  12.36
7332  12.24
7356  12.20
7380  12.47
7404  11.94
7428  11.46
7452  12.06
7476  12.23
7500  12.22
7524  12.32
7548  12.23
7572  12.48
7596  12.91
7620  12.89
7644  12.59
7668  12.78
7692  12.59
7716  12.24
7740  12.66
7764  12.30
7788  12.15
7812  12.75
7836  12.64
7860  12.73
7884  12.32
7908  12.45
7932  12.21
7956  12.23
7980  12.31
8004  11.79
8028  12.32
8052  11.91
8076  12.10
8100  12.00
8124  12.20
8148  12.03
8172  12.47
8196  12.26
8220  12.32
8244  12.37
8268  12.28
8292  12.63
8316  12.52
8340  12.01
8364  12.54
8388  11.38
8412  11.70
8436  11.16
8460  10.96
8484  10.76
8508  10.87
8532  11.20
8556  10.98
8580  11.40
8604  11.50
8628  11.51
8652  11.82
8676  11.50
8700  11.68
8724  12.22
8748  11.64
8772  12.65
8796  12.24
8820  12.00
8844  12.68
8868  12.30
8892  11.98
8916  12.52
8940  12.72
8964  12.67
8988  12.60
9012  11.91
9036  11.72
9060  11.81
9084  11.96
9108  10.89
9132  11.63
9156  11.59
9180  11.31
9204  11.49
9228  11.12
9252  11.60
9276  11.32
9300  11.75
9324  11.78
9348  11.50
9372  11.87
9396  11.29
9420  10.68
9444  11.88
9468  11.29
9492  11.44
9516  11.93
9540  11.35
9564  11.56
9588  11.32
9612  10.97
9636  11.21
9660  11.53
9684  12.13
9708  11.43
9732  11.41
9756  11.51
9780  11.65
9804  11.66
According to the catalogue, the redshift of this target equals 0.188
